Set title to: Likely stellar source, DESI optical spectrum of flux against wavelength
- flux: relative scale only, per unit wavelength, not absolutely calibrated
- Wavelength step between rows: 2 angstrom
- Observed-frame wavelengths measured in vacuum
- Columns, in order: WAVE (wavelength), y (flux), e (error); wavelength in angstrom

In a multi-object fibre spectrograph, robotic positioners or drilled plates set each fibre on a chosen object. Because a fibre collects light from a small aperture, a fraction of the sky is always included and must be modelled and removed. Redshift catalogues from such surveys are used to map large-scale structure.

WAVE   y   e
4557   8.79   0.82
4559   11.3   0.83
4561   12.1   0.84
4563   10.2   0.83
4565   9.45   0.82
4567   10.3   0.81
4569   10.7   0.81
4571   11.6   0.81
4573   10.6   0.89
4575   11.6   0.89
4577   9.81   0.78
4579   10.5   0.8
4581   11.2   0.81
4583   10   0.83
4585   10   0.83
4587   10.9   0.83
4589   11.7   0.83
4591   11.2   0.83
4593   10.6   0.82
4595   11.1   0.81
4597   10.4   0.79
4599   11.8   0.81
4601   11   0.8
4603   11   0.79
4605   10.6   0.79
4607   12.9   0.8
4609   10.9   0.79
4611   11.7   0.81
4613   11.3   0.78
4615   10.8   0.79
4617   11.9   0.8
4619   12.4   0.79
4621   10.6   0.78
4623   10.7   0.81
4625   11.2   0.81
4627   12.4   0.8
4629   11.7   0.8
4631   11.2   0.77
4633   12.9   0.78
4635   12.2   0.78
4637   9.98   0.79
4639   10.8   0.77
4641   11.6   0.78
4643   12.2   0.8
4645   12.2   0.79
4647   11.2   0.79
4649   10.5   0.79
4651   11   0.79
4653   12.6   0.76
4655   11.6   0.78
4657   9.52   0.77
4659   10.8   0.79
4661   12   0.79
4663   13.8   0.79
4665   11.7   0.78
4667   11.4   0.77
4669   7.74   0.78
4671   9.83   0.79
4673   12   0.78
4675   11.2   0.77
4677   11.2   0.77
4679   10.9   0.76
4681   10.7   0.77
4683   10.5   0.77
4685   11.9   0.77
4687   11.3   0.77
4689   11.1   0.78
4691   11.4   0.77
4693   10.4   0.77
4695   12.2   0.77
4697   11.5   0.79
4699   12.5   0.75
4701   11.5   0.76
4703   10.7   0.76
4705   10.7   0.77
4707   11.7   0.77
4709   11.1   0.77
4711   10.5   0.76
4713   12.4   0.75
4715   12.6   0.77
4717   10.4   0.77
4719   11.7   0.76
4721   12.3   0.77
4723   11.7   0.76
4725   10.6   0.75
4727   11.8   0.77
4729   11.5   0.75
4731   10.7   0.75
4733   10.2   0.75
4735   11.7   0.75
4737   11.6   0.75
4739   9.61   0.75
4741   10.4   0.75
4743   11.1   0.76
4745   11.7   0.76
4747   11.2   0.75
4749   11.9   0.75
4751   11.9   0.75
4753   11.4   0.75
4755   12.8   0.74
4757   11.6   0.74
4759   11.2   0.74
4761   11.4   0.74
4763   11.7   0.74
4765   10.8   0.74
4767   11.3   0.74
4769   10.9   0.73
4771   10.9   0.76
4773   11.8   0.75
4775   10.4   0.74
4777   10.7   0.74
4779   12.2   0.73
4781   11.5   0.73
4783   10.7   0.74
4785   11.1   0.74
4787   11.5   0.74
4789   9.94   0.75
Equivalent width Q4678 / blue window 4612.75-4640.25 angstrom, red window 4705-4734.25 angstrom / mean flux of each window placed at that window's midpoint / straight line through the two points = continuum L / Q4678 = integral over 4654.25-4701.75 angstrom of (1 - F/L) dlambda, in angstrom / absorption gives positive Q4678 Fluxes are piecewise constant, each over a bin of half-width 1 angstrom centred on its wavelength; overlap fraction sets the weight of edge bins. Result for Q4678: 0.8 angstrom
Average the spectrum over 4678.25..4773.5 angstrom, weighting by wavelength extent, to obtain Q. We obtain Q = 11.3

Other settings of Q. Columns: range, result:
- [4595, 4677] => 11.3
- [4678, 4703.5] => 11.3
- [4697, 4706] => 11.4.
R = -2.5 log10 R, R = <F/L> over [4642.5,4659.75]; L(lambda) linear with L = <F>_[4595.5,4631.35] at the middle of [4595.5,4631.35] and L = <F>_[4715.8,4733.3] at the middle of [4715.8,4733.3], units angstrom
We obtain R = 0.01 mag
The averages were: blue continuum 11.4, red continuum 11.3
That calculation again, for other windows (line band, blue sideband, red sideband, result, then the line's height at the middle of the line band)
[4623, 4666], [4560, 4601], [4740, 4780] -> -0.05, 11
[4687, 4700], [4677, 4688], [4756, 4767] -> -0.04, 11.1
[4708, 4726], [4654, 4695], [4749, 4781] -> -0.02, 11.2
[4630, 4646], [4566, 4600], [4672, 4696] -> -0.06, 11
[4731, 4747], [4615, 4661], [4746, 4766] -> 0.06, 11.6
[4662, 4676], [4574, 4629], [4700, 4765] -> 0.01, 11.2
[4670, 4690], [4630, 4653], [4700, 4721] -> 0.03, 11.4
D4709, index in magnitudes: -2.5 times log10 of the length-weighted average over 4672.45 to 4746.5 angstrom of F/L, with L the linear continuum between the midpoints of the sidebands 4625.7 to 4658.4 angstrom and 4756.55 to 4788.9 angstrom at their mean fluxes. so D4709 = 0.01 mag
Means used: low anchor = 11.5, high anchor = 11.2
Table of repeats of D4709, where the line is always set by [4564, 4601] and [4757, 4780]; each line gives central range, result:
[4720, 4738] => -0.02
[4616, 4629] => -0.07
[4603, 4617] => -0.05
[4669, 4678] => 0.03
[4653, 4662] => -0.02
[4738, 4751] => 0.01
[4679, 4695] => -0.01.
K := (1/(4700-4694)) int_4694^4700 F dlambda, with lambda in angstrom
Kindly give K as 12.1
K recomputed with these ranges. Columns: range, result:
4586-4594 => 11.1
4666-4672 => 9.66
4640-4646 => 12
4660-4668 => 12.2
